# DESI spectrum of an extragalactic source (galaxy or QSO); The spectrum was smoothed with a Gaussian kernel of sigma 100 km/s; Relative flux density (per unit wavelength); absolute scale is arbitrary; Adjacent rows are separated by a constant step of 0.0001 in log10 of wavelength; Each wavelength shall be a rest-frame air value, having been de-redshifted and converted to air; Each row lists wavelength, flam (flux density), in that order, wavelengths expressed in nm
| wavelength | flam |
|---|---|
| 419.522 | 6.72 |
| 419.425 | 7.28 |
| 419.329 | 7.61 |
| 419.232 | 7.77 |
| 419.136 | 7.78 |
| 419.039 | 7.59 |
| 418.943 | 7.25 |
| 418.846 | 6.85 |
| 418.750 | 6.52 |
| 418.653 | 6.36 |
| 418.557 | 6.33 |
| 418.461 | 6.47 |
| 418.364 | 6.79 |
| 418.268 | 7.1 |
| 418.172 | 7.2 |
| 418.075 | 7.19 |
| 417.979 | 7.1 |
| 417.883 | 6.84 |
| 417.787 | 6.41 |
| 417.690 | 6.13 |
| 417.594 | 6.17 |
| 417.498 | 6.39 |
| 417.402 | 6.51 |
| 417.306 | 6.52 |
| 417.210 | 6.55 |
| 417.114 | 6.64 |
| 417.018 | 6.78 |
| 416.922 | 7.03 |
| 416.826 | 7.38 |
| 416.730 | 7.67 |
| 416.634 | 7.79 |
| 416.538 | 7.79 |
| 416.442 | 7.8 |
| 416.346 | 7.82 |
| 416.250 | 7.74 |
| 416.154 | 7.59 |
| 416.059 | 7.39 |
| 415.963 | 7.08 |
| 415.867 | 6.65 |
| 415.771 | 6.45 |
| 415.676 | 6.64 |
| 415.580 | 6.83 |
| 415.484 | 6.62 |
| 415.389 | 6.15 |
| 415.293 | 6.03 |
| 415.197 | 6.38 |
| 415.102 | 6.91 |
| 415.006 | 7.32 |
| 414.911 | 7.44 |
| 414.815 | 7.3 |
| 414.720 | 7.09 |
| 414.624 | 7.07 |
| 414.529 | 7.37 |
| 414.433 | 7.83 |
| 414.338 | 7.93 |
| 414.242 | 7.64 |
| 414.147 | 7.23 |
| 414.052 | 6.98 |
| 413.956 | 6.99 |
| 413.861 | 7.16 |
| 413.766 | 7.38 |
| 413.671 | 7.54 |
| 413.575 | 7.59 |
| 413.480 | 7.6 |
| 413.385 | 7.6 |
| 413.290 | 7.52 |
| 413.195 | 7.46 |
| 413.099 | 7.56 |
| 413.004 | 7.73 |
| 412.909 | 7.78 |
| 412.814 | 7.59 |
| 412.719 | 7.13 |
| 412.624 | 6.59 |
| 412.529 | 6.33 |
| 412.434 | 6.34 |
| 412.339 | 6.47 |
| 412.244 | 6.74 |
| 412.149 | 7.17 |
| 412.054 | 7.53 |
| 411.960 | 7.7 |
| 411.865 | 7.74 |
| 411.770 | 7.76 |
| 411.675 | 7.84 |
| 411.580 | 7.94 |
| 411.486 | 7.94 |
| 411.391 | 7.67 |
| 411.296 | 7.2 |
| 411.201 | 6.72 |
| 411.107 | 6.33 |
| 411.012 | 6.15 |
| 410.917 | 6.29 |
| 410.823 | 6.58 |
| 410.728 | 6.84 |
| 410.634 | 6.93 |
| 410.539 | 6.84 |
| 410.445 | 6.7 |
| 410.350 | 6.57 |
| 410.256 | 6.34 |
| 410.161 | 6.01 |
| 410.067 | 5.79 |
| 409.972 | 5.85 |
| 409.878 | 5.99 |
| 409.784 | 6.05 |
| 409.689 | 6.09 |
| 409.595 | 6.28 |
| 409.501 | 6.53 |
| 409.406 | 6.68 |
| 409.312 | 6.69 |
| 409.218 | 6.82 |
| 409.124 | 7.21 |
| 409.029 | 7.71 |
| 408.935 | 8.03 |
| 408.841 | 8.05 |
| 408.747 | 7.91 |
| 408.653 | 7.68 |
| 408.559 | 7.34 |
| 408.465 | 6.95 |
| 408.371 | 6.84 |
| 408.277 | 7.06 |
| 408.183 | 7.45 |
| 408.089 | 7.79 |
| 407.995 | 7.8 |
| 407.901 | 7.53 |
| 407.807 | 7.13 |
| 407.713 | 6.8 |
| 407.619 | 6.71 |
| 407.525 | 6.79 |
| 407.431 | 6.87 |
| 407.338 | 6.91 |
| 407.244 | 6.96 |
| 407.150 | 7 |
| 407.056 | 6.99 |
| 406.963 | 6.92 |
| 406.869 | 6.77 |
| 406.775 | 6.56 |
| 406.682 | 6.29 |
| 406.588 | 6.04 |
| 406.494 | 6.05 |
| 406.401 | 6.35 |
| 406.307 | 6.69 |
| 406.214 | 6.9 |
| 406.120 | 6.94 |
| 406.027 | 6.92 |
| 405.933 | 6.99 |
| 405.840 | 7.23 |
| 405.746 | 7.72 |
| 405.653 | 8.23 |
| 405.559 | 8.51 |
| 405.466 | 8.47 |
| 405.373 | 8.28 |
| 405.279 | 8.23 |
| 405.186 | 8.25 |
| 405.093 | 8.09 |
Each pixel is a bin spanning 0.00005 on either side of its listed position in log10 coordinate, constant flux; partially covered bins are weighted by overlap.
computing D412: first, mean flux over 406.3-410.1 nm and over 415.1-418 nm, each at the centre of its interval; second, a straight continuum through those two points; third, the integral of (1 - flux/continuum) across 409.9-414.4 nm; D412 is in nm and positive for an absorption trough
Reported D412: -0.13 nm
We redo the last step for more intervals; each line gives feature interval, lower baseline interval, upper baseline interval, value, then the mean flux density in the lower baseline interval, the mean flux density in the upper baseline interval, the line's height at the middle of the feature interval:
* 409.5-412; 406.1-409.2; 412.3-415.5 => 0.12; 7.06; 7.17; 7.12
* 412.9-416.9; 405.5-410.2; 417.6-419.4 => -0.19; 6.95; 6.95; 6.95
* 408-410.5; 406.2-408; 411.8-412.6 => 0.00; 6.78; 7.01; 6.88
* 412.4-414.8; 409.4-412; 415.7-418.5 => -0.16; 6.76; 7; 6.87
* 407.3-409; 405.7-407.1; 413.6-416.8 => -0.12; 6.76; 7.2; 6.85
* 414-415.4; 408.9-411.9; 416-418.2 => -0.03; 6.81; 7.06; 6.97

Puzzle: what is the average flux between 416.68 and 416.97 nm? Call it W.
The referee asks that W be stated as 7.36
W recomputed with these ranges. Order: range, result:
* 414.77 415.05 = 7.36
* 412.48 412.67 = 6.46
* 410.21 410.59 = 6.62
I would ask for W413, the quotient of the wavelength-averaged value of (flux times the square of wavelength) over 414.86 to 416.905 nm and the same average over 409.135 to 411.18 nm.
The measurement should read 1.14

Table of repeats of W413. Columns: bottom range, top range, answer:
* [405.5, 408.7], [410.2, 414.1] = 1.04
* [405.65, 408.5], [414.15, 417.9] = 1.05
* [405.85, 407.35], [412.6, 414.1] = 1.14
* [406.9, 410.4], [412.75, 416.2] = 1.07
